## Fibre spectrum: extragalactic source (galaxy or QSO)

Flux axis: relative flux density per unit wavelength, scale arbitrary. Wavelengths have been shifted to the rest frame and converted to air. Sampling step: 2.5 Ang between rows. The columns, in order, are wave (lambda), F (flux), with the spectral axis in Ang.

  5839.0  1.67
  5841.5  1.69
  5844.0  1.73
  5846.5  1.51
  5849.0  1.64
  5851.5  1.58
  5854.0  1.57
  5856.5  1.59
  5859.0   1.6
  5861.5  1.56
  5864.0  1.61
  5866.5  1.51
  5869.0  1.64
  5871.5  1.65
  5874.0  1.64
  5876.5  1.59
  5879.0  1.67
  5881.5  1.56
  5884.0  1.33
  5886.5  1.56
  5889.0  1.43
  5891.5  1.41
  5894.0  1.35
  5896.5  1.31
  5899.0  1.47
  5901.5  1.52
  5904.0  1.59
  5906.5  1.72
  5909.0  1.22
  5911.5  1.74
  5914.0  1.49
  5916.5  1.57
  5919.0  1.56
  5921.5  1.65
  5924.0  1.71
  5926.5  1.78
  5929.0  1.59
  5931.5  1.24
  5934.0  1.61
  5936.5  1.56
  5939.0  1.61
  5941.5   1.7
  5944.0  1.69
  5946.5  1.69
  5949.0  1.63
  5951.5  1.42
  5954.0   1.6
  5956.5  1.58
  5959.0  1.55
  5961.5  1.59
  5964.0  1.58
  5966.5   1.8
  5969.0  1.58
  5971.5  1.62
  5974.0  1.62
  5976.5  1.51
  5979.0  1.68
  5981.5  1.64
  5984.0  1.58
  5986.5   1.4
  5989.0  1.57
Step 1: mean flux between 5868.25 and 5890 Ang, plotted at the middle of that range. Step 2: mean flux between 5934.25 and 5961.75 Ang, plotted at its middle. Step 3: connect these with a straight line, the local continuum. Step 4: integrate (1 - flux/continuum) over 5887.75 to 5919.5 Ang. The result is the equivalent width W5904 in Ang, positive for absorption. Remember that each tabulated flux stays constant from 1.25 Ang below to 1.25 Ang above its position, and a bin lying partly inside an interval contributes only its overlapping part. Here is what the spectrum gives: 1.78 Ang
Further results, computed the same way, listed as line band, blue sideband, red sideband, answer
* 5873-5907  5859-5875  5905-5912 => 1.4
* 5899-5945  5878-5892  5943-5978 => -1.0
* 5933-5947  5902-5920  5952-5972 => -0.5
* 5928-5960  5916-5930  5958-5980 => 1.1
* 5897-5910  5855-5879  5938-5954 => 0.9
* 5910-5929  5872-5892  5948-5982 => -0.9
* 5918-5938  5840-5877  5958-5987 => 0.2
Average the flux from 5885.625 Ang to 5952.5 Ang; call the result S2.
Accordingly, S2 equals 1.55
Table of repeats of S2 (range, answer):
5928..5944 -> 1.56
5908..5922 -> 1.54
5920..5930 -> 1.68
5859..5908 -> 1.53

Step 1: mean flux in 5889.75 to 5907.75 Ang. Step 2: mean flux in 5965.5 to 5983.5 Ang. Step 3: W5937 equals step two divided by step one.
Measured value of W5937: 1.10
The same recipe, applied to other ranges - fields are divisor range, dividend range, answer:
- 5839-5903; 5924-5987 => 1.03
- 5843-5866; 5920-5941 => 1.00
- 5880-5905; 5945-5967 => 1.10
